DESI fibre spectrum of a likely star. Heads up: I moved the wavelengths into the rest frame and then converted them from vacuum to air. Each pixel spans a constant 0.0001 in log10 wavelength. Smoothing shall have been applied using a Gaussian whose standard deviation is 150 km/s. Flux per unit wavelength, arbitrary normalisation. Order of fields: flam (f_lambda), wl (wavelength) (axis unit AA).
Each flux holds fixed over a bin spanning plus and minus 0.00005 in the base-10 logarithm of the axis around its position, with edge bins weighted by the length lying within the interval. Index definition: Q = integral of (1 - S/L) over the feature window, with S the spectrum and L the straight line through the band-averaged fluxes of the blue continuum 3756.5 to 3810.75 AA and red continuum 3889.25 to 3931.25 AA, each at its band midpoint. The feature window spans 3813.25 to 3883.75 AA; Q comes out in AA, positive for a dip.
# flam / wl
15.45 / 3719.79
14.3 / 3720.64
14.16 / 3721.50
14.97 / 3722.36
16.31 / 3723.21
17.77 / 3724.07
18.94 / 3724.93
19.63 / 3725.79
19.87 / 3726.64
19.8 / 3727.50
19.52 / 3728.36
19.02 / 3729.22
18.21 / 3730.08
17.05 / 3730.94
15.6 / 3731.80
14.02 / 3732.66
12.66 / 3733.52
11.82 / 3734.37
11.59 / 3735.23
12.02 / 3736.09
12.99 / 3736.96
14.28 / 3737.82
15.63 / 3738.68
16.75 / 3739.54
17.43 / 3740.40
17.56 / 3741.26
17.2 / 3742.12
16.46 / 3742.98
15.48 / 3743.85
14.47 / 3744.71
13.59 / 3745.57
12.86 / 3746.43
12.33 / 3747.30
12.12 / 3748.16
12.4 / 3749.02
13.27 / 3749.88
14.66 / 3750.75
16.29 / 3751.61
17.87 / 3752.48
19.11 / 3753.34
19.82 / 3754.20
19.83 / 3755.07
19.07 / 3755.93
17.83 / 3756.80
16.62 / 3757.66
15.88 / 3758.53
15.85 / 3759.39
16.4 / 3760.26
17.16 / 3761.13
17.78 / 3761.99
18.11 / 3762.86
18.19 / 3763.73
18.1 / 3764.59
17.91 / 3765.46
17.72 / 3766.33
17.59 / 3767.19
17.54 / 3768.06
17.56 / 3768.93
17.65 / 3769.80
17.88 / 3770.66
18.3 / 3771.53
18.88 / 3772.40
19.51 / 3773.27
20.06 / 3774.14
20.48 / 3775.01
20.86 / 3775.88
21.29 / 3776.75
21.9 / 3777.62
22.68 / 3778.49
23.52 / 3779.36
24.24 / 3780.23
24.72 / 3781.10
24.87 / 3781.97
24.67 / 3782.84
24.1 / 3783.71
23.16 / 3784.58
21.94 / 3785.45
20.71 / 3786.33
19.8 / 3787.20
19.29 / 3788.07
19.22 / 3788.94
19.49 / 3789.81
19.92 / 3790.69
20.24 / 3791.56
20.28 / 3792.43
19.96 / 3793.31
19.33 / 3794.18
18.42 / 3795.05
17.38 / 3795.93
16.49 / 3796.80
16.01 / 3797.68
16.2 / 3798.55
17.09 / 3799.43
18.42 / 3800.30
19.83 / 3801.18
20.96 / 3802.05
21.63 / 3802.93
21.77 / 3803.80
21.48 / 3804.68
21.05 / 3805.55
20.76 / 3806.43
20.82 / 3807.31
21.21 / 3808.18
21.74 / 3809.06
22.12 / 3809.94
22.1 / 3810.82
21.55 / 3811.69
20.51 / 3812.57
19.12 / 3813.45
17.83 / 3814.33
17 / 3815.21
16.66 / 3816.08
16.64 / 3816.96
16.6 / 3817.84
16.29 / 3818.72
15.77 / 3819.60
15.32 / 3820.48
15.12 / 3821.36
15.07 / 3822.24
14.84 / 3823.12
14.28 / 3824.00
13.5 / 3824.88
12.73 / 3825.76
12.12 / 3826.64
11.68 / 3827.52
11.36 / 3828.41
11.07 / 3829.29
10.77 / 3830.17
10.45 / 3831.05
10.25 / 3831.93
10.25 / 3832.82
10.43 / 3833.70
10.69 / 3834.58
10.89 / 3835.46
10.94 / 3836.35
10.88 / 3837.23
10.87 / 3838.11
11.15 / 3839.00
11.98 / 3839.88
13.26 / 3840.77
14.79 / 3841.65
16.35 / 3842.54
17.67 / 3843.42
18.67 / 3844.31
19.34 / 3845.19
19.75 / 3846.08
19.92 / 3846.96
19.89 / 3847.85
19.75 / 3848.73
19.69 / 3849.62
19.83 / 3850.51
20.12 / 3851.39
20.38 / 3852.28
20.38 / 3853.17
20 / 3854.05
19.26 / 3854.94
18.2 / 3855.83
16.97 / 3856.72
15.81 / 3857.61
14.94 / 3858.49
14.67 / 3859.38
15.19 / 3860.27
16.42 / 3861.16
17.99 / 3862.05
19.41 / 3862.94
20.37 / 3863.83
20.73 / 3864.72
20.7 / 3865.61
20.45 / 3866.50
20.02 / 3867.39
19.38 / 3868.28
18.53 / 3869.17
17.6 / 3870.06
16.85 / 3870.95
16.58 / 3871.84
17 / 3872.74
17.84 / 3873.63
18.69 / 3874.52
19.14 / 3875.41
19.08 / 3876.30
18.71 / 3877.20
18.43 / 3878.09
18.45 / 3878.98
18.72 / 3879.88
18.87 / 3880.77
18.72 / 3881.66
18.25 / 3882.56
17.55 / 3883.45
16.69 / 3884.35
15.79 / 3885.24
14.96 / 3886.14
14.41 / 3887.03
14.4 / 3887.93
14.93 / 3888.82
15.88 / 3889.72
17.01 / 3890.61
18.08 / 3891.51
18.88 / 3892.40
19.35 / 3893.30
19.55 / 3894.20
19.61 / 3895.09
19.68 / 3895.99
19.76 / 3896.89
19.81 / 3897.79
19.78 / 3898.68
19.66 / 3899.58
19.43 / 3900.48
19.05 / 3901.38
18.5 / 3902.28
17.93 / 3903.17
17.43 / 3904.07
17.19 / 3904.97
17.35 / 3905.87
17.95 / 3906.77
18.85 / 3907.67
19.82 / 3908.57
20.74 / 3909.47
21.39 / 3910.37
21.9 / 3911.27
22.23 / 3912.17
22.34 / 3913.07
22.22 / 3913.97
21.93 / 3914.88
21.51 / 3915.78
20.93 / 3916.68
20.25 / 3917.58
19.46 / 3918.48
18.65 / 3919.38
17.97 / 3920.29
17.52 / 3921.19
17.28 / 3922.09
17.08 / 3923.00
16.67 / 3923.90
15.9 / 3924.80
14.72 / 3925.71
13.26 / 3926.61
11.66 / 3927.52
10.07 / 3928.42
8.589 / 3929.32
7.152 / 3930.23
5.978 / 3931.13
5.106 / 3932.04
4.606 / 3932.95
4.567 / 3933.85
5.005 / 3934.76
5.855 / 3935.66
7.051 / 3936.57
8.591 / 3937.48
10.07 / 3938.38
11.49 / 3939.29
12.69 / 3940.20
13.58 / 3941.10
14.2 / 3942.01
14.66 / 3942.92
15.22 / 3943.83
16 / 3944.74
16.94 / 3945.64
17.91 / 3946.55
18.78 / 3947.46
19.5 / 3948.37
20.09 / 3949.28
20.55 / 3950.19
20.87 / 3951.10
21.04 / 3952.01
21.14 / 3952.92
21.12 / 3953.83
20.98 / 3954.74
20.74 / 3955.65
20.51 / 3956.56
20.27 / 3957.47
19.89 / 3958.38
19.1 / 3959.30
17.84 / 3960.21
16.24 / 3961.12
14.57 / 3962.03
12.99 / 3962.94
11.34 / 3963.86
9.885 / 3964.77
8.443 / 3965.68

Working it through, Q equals 8.9 AA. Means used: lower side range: 19.7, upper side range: 17.9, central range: 16.4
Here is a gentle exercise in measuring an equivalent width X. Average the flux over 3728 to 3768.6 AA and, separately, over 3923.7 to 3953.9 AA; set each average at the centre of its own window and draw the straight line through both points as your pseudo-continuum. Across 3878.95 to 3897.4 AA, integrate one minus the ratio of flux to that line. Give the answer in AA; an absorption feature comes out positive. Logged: -4.9 AA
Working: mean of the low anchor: 16.1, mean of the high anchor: 13.1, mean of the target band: 17.6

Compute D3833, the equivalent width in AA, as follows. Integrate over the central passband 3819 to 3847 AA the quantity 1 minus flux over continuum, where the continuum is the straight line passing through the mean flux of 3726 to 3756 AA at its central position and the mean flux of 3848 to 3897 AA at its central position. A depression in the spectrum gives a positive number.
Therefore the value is 6.45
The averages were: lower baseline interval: 15.8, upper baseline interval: 18.2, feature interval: 13.4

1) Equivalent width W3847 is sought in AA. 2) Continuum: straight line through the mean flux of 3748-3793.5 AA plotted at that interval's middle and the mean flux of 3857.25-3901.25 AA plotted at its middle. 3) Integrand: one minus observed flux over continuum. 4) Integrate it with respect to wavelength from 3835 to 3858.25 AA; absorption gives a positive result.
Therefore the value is 2.0 AA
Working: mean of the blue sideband 19.2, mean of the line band 16.8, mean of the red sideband 18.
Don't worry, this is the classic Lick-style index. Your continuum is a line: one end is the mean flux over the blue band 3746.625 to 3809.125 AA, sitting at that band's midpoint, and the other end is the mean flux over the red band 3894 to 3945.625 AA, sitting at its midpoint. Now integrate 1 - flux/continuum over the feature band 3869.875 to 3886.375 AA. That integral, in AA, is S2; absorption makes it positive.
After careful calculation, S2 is -1.1 AA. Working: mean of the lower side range 19.1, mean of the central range 17.8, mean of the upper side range 15.7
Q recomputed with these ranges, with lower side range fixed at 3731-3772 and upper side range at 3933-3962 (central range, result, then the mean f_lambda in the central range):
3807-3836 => 1.1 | 15.3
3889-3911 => -4.2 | 18.8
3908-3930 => -3.1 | 18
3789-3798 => -1.6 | 18.8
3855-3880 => -3.6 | 18.1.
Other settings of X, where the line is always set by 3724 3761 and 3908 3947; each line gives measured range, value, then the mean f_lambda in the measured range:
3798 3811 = -4.0 AA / 20.4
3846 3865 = -4.2 AA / 18.6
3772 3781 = -3.2 AA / 21.5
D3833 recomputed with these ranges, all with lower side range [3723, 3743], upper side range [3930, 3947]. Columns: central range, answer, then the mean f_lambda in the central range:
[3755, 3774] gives -2.9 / 17.8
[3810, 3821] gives -3.2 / 18.1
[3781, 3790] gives -4.3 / 22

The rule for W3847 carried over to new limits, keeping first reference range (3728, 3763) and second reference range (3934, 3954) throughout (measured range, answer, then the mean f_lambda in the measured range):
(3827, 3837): 2.98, 10.8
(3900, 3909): -1.97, 18.3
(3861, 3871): -2.60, 19.2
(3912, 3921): -3.37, 20.6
